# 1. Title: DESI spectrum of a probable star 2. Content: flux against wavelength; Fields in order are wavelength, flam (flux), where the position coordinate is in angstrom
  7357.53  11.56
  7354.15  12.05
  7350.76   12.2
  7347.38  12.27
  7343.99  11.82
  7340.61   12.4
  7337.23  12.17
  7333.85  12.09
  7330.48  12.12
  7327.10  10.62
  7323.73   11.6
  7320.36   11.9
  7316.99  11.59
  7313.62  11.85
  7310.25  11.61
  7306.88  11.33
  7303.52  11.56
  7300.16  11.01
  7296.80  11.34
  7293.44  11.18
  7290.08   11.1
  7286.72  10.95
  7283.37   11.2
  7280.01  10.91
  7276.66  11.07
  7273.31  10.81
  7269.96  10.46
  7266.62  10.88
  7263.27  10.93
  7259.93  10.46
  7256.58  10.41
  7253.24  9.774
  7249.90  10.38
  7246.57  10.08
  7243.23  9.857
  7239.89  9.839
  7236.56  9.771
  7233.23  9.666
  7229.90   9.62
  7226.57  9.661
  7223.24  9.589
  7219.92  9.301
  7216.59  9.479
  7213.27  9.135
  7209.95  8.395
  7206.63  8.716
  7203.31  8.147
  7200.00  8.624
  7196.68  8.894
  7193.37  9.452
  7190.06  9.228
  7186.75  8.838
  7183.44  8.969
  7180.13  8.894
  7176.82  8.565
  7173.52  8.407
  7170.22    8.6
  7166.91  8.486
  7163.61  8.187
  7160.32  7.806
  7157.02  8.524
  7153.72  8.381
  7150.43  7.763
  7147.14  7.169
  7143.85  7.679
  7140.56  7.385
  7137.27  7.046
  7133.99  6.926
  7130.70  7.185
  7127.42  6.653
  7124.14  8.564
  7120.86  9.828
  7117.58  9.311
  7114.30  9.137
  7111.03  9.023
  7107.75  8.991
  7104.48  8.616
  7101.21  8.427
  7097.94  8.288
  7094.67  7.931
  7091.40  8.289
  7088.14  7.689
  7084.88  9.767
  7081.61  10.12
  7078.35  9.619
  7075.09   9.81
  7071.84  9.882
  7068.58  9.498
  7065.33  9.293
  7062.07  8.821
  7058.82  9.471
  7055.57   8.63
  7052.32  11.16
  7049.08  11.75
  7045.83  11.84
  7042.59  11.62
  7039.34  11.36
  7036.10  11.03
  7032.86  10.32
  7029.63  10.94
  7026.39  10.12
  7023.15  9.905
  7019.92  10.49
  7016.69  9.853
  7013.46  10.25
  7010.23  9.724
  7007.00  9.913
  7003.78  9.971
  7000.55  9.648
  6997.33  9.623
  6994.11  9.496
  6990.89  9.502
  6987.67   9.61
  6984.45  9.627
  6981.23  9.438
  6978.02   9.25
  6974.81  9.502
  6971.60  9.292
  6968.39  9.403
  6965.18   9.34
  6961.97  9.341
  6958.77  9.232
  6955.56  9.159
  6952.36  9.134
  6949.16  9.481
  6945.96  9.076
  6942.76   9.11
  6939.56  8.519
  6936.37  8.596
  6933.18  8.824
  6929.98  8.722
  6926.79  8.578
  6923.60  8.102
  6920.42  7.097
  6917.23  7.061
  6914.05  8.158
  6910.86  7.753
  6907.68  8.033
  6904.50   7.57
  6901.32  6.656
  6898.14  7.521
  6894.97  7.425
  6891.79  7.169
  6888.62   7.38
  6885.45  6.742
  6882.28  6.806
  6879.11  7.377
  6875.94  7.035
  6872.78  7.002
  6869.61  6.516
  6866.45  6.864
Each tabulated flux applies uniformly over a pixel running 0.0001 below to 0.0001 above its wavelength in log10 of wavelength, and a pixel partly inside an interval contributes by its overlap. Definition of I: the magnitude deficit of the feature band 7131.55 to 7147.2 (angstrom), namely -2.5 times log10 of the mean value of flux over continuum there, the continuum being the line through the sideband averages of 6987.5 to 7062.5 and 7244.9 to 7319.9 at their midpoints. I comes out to 0.410 mag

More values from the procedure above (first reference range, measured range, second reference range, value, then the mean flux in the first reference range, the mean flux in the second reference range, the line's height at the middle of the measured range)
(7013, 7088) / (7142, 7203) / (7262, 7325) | 0.26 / 10.2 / 11.2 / 10.7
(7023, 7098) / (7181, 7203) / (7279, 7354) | 0.20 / 9.91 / 11.6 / 10.8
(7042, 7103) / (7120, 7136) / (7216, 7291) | 0.25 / 9.53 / 10.3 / 9.76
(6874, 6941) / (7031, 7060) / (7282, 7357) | -0.20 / 7.67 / 11.6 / 9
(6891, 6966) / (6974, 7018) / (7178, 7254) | -0.13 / 8.32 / 9.31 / 8.55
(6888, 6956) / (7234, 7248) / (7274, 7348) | 0.11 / 8.14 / 11.5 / 10.9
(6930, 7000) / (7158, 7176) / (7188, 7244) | 0.11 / 9.26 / 9.25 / 9.25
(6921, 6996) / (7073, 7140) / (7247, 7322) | 0.17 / 9.12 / 11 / 9.98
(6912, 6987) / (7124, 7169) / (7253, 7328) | 0.30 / 8.88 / 11.1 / 10.2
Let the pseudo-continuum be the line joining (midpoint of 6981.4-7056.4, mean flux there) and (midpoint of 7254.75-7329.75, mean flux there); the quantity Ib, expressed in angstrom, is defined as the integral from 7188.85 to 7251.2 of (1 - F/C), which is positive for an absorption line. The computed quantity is 8.89 angstrom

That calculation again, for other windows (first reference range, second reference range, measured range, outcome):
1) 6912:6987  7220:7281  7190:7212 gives 2.7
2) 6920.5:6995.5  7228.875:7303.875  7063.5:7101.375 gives 2.4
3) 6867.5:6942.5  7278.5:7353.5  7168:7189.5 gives 3.2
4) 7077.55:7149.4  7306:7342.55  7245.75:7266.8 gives 0.5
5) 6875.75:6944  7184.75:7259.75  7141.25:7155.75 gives 2.1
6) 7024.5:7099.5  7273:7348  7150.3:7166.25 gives 3.5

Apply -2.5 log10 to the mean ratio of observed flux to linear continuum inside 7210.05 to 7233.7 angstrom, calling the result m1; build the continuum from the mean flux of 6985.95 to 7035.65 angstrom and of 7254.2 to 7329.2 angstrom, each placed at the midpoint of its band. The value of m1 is 0.15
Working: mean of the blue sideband 9.98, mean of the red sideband 11.1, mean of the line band 9.41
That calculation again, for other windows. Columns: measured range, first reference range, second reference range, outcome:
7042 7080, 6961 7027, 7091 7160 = -0.135 mag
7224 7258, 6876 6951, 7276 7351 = 0.104 mag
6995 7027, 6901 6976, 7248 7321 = -0.094 mag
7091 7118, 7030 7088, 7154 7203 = 0.112 mag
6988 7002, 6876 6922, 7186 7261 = -0.201 mag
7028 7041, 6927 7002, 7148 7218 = -0.204 mag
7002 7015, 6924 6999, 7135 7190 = -0.115 mag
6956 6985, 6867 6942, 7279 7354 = -0.138 mag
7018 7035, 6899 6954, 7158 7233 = -0.218 mag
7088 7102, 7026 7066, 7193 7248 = 0.241 mag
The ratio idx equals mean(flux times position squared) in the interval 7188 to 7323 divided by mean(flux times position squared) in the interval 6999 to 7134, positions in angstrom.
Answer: 1.1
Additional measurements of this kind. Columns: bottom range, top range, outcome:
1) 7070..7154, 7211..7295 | 1.26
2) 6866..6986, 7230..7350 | 1.49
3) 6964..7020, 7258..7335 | 1.27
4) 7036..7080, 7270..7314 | 1.17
